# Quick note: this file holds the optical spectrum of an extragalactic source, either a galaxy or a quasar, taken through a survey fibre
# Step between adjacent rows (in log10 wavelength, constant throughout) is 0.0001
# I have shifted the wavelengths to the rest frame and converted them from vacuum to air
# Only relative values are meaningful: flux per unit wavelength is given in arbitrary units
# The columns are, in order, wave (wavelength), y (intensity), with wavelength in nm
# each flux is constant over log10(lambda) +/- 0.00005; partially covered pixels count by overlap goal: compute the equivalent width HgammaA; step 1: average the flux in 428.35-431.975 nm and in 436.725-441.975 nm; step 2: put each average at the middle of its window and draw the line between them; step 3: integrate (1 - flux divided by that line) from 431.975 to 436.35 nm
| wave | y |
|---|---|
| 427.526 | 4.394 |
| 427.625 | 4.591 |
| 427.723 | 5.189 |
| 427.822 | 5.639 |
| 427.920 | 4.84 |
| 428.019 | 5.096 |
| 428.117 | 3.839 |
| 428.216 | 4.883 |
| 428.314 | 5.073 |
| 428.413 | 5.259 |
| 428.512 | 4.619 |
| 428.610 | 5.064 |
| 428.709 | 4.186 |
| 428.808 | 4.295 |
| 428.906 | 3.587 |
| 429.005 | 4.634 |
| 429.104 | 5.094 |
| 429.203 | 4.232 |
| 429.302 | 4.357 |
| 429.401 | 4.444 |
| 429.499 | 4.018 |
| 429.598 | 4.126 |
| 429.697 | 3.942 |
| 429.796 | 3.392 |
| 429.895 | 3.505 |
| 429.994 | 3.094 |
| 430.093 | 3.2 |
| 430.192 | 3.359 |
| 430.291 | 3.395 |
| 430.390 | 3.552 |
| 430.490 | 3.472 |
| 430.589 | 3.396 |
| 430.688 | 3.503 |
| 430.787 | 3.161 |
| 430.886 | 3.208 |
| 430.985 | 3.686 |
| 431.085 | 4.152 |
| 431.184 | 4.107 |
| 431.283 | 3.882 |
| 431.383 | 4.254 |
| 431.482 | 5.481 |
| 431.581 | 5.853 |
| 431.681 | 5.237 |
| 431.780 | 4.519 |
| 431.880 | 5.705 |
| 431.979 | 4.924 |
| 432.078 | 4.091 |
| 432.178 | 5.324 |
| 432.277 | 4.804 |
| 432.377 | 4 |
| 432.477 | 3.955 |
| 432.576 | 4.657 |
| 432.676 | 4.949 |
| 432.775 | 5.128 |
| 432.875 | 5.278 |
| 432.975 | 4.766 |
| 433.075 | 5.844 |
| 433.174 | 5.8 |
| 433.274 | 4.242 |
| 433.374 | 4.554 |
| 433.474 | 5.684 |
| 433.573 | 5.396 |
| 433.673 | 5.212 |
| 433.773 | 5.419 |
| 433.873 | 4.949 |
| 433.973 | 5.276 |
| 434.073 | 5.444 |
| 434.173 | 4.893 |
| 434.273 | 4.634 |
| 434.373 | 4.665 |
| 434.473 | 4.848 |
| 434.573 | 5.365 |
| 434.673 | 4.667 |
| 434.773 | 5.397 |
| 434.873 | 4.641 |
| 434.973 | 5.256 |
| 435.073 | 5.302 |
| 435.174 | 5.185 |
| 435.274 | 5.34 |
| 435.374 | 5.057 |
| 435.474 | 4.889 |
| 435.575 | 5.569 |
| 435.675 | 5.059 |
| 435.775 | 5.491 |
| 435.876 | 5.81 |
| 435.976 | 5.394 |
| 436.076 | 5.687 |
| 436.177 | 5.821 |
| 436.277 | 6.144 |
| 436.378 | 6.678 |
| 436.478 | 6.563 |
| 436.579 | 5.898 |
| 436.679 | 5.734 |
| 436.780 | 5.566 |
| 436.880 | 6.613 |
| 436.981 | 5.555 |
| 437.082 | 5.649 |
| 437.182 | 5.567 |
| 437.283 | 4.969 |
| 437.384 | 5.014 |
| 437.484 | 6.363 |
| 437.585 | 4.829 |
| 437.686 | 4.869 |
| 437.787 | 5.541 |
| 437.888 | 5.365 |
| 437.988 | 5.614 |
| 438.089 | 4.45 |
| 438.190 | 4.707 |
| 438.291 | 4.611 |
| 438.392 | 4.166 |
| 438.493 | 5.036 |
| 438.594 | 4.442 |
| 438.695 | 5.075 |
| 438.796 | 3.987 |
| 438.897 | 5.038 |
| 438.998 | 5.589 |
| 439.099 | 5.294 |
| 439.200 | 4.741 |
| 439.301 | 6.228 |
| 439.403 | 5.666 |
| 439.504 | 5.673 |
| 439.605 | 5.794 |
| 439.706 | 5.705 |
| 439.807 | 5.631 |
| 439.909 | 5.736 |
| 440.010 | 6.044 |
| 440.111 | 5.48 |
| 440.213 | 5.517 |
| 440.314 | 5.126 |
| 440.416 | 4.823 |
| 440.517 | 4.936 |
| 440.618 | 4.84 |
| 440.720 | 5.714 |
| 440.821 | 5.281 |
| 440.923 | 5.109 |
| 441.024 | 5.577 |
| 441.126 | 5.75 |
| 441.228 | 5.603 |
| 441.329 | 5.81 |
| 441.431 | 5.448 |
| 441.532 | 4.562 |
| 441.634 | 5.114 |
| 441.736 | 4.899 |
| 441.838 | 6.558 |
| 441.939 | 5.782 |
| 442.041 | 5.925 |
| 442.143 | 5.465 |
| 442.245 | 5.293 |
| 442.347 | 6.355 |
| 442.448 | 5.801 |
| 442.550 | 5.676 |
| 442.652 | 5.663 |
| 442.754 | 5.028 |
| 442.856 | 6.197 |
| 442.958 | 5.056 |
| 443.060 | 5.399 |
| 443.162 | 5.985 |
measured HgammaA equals -0.43 nm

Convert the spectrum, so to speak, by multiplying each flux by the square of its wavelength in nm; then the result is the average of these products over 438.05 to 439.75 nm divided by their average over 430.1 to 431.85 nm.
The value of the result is 1.31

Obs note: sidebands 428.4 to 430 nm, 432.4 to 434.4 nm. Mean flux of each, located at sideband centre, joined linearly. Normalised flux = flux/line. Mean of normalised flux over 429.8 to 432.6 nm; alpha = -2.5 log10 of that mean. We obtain 0.13 mag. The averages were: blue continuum 4.23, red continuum 5.03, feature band 4.11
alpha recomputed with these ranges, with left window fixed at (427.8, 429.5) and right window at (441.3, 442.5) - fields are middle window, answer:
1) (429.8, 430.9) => 0.38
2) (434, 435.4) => 0.00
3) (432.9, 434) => -0.05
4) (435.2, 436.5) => -0.10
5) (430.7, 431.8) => 0.13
